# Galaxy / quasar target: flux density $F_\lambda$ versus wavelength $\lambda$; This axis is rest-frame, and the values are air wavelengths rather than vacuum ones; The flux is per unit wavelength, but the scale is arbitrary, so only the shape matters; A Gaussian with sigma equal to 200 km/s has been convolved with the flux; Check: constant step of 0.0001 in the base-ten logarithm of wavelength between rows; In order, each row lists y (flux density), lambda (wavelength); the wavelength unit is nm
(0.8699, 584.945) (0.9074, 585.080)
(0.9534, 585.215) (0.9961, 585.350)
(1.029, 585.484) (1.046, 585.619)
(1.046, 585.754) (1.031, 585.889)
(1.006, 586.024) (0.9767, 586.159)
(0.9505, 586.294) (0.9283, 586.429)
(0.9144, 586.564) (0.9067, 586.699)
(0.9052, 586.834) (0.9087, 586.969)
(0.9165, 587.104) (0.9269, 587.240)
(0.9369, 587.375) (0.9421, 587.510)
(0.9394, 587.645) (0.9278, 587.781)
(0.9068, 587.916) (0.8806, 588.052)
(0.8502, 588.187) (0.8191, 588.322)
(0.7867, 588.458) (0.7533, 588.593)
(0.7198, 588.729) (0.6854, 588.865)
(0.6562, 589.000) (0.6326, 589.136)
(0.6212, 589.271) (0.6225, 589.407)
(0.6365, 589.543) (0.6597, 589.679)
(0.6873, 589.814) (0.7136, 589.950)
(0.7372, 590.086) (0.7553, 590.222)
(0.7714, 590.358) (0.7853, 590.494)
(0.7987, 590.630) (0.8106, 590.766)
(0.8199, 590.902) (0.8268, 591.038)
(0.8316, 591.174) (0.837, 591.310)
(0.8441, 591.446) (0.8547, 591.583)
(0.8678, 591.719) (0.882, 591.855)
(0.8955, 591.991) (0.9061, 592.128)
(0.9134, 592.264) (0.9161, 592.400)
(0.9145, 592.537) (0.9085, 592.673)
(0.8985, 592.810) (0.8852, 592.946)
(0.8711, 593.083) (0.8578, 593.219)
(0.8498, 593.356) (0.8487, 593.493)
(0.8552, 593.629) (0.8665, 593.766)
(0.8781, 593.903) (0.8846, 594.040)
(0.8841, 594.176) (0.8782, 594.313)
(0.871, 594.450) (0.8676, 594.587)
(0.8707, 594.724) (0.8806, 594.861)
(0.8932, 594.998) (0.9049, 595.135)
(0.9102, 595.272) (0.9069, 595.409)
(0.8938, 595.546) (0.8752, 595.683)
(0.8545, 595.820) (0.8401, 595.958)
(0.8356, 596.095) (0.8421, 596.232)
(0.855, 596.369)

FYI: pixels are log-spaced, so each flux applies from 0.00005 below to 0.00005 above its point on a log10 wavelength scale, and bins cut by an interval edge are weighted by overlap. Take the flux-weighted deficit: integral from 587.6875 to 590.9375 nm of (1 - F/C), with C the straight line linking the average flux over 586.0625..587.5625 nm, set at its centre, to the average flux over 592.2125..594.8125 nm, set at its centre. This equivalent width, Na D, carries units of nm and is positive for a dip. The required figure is 0.57 nm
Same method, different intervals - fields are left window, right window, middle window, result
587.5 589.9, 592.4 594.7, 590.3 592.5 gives -0.064 nm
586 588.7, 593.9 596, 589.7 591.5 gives 0.221 nm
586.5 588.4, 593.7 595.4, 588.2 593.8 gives 0.585 nm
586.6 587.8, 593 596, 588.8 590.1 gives 0.352 nm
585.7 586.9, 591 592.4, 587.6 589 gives 0.168 nm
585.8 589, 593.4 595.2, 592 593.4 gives -0.024 nm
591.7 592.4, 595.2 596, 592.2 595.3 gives 0.025 nm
